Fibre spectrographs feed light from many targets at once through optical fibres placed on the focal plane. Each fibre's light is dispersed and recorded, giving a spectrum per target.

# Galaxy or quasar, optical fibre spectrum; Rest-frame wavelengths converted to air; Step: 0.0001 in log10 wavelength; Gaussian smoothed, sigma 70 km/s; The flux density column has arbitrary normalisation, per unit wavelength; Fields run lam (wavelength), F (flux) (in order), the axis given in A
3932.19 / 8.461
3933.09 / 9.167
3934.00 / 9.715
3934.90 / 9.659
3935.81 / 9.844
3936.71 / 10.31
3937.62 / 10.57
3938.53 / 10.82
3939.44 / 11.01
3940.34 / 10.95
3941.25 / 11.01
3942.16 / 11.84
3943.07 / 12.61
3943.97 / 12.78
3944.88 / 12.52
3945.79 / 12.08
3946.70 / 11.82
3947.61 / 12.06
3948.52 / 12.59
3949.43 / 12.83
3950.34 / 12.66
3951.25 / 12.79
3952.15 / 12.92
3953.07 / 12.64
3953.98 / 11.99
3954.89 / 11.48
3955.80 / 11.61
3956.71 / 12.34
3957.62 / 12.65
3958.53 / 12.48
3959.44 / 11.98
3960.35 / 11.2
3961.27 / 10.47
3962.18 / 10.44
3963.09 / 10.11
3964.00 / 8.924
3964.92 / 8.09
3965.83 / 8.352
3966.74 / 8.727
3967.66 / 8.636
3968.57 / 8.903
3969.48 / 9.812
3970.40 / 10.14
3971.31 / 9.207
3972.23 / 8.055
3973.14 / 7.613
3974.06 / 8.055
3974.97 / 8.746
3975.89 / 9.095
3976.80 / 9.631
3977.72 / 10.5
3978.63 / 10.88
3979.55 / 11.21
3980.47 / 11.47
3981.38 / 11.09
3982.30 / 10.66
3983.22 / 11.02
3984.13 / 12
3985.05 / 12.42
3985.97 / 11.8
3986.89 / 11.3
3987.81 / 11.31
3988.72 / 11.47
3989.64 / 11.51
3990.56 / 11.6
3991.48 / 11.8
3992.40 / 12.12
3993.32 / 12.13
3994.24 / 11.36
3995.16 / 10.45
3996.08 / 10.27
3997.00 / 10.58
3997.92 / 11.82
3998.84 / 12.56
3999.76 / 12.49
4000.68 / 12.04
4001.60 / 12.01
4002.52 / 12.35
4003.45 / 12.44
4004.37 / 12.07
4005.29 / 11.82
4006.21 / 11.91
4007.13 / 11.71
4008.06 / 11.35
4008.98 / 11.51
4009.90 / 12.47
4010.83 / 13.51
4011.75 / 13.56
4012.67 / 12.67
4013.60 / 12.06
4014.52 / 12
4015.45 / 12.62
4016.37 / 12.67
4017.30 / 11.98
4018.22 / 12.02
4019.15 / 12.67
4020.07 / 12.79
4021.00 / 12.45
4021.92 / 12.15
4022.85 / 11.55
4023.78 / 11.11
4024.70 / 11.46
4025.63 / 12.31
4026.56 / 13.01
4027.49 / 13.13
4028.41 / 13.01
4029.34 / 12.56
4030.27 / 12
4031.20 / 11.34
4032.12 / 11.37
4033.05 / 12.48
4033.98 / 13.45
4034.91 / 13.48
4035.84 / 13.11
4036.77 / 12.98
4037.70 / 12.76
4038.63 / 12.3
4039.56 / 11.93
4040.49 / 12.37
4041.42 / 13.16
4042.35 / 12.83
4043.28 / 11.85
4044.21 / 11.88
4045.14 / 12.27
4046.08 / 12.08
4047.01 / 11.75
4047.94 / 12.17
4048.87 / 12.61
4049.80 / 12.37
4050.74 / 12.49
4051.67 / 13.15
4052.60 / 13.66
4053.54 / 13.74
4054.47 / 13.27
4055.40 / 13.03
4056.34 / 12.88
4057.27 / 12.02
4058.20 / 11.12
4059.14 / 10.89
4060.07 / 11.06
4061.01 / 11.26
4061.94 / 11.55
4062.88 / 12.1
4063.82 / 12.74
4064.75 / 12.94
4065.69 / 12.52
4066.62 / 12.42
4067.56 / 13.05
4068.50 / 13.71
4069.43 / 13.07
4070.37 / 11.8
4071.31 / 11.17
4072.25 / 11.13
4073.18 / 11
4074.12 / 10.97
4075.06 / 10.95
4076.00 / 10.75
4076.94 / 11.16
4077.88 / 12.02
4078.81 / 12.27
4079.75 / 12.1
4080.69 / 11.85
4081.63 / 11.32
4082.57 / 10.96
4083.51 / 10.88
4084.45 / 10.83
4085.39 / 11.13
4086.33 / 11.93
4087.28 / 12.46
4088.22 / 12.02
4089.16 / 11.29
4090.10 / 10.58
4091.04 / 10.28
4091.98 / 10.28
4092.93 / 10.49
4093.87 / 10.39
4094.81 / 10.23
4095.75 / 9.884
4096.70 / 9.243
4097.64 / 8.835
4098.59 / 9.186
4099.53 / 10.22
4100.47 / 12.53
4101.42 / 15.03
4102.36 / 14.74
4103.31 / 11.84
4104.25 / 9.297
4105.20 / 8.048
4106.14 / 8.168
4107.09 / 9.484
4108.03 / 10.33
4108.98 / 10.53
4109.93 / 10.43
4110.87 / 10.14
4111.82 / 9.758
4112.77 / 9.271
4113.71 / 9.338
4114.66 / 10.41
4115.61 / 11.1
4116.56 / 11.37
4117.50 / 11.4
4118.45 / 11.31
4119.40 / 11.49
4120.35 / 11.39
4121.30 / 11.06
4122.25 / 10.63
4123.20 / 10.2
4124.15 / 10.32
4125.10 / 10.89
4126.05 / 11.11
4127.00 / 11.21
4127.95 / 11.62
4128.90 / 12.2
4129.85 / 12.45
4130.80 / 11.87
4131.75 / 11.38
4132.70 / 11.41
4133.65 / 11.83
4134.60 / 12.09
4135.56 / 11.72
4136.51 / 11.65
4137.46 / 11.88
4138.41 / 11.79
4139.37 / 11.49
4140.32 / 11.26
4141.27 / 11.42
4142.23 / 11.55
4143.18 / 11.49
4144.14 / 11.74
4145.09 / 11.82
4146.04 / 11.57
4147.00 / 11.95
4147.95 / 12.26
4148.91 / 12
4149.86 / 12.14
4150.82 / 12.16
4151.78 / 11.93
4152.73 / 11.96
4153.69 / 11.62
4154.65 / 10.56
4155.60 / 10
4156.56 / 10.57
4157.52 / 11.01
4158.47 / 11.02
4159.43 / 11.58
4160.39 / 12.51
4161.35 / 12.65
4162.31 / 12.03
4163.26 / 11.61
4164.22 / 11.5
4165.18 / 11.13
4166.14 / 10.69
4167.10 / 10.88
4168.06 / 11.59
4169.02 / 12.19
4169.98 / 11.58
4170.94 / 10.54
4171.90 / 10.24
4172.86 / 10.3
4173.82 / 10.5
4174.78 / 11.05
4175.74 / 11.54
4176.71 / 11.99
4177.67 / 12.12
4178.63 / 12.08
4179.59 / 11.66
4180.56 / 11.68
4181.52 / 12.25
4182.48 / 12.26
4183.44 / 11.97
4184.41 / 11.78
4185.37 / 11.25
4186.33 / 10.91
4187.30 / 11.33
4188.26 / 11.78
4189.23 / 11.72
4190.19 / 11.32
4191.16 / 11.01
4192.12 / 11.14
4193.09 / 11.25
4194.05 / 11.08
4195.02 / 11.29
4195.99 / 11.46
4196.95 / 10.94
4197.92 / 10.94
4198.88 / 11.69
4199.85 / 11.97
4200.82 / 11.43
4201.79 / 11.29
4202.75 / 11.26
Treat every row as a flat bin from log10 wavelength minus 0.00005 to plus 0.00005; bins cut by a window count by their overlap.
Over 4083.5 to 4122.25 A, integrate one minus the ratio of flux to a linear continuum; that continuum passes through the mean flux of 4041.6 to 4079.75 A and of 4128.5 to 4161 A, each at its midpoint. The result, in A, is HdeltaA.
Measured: 3.9 A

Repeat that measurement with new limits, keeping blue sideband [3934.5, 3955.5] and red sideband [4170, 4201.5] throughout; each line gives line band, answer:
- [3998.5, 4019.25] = -1.1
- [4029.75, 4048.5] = -1.3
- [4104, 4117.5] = 1.9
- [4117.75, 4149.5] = -0.2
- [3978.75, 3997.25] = 0.5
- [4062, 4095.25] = -0.1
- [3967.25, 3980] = 2.6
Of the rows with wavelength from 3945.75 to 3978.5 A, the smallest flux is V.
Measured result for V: 7.613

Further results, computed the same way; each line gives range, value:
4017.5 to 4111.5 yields 8.048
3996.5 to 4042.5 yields 10.58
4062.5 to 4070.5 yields 11.8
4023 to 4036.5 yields 11.11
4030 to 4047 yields 11.34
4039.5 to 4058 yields 11.75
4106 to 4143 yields 8.168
